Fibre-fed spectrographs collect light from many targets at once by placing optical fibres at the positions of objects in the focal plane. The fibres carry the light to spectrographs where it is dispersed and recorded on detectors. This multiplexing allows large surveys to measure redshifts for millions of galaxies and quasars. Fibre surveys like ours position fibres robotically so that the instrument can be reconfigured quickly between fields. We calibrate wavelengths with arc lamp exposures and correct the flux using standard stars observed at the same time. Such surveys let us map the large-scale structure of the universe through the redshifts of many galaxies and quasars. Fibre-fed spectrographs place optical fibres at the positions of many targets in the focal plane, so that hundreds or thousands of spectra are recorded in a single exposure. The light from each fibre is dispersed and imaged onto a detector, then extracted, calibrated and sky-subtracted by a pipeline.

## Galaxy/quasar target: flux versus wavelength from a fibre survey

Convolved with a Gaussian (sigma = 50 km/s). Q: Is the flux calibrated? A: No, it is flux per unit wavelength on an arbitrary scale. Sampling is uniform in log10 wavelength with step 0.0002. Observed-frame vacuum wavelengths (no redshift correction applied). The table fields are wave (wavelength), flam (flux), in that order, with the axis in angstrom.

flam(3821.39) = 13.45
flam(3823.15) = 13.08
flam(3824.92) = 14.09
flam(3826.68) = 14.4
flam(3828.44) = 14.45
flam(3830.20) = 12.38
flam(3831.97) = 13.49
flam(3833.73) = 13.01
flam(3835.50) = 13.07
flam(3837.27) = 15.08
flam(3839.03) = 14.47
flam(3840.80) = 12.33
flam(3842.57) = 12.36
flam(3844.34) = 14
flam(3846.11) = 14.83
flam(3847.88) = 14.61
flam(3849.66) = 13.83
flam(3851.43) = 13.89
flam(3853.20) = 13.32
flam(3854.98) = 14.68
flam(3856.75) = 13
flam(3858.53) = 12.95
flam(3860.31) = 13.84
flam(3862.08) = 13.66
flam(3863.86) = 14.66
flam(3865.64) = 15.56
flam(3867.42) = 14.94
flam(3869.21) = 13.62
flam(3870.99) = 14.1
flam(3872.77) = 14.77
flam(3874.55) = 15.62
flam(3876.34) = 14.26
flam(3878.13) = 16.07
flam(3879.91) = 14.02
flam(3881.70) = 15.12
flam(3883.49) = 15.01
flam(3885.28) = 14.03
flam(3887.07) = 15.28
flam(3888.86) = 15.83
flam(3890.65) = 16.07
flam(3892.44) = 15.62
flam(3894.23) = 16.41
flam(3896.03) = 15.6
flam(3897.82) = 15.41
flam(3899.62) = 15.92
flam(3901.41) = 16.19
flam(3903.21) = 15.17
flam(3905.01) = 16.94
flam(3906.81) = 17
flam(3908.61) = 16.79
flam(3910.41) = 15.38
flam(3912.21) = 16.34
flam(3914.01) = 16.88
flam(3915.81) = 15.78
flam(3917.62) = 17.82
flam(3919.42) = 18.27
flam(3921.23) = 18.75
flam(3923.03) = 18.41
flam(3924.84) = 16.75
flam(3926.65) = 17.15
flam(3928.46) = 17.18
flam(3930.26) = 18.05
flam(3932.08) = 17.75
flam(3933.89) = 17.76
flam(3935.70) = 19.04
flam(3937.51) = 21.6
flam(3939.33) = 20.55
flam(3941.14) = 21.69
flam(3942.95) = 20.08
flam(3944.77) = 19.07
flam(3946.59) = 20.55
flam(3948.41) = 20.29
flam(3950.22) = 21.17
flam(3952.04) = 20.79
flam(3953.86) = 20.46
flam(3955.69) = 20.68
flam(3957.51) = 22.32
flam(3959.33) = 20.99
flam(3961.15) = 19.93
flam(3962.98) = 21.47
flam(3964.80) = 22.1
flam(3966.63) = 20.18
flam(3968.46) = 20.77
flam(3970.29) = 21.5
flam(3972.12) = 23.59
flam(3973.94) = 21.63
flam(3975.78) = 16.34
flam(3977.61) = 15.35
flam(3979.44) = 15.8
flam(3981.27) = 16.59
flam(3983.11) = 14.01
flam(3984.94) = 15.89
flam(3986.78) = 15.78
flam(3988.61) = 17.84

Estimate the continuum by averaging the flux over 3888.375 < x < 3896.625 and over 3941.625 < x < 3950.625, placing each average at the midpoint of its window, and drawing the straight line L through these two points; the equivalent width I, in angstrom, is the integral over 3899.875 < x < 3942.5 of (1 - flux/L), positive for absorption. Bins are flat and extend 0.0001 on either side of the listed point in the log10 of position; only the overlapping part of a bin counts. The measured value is 1.3 angstrom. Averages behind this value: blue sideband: 15.9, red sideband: 20.3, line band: 17.7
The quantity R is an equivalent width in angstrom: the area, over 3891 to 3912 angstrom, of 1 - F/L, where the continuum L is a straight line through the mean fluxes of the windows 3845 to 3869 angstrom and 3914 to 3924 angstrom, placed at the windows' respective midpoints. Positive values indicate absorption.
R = 0.8 angstrom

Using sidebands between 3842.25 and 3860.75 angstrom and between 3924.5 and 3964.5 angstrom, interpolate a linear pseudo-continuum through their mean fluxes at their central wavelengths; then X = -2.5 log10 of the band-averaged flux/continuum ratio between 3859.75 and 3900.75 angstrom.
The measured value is 0.04 mag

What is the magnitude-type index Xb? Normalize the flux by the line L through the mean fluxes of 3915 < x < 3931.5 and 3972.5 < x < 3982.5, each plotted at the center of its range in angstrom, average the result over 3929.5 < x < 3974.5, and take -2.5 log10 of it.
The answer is -0.18 mag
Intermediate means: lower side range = 17.6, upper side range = 17.4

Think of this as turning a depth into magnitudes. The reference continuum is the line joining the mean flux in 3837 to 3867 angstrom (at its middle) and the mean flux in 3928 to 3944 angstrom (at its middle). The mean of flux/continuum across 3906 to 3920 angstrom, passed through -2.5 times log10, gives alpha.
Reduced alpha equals 0.071 mag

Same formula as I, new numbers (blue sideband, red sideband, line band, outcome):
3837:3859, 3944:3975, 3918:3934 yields 0.9 angstrom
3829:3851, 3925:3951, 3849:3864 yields 0.9 angstrom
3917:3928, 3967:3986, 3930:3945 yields -1.4 angstrom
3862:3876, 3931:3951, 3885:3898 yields 0.6 angstrom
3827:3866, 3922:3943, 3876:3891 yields 0.8 angstrom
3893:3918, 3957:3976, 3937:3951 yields -0.9 angstrom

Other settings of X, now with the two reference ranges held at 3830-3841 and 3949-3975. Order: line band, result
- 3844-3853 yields 0.01 mag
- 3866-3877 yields 0.08 mag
